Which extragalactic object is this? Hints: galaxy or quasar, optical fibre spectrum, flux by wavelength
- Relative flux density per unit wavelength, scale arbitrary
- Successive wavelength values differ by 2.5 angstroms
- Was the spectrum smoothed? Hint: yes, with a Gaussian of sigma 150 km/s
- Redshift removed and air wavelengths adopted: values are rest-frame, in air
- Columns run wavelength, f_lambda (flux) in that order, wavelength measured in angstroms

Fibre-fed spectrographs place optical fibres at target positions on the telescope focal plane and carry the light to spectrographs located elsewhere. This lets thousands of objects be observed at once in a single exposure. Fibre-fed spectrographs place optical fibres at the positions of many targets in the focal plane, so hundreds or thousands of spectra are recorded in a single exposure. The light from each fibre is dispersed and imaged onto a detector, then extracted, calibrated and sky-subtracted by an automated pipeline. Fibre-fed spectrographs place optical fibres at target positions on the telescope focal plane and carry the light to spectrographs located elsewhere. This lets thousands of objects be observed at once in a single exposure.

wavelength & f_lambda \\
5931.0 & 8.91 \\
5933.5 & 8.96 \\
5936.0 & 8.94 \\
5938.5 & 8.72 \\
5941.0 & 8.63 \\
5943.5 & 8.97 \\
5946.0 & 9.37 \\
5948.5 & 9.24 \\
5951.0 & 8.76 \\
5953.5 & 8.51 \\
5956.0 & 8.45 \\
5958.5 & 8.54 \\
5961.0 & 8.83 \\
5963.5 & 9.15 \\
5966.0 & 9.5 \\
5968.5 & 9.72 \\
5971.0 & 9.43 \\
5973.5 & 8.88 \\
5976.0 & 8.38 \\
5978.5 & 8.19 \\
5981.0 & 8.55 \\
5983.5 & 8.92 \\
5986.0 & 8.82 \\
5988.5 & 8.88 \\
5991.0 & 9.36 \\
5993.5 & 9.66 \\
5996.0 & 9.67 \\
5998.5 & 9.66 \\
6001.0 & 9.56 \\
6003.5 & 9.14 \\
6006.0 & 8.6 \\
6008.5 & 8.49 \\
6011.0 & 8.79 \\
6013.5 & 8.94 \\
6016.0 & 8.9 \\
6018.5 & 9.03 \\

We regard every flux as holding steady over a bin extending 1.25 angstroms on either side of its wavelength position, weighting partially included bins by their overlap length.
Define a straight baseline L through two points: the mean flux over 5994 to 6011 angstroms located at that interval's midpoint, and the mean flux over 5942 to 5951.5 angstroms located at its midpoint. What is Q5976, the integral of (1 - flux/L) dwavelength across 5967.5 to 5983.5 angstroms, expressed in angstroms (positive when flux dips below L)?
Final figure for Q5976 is 0.5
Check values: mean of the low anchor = 9.1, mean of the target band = 8.85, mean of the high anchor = 9.18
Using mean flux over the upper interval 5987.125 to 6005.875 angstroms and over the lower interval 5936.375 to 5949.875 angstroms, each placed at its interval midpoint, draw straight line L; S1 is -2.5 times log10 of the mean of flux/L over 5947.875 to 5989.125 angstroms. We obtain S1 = 0.04 mag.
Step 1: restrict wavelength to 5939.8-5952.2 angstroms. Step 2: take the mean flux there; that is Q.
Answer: 9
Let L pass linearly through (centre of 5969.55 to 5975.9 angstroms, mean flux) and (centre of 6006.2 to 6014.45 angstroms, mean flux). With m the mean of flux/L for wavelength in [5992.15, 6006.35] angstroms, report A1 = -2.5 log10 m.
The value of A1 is -0.074 mag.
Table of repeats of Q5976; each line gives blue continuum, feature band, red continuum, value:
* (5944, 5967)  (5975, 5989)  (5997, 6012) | 0.6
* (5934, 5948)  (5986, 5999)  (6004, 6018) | -0.8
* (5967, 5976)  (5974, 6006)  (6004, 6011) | -0.5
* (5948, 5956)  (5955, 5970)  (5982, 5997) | -0.3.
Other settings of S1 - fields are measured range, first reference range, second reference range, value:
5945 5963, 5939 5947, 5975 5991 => 0.01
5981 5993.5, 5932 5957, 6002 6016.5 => -0.02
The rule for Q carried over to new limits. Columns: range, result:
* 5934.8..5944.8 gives 8.82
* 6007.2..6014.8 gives 8.74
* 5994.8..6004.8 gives 9.5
